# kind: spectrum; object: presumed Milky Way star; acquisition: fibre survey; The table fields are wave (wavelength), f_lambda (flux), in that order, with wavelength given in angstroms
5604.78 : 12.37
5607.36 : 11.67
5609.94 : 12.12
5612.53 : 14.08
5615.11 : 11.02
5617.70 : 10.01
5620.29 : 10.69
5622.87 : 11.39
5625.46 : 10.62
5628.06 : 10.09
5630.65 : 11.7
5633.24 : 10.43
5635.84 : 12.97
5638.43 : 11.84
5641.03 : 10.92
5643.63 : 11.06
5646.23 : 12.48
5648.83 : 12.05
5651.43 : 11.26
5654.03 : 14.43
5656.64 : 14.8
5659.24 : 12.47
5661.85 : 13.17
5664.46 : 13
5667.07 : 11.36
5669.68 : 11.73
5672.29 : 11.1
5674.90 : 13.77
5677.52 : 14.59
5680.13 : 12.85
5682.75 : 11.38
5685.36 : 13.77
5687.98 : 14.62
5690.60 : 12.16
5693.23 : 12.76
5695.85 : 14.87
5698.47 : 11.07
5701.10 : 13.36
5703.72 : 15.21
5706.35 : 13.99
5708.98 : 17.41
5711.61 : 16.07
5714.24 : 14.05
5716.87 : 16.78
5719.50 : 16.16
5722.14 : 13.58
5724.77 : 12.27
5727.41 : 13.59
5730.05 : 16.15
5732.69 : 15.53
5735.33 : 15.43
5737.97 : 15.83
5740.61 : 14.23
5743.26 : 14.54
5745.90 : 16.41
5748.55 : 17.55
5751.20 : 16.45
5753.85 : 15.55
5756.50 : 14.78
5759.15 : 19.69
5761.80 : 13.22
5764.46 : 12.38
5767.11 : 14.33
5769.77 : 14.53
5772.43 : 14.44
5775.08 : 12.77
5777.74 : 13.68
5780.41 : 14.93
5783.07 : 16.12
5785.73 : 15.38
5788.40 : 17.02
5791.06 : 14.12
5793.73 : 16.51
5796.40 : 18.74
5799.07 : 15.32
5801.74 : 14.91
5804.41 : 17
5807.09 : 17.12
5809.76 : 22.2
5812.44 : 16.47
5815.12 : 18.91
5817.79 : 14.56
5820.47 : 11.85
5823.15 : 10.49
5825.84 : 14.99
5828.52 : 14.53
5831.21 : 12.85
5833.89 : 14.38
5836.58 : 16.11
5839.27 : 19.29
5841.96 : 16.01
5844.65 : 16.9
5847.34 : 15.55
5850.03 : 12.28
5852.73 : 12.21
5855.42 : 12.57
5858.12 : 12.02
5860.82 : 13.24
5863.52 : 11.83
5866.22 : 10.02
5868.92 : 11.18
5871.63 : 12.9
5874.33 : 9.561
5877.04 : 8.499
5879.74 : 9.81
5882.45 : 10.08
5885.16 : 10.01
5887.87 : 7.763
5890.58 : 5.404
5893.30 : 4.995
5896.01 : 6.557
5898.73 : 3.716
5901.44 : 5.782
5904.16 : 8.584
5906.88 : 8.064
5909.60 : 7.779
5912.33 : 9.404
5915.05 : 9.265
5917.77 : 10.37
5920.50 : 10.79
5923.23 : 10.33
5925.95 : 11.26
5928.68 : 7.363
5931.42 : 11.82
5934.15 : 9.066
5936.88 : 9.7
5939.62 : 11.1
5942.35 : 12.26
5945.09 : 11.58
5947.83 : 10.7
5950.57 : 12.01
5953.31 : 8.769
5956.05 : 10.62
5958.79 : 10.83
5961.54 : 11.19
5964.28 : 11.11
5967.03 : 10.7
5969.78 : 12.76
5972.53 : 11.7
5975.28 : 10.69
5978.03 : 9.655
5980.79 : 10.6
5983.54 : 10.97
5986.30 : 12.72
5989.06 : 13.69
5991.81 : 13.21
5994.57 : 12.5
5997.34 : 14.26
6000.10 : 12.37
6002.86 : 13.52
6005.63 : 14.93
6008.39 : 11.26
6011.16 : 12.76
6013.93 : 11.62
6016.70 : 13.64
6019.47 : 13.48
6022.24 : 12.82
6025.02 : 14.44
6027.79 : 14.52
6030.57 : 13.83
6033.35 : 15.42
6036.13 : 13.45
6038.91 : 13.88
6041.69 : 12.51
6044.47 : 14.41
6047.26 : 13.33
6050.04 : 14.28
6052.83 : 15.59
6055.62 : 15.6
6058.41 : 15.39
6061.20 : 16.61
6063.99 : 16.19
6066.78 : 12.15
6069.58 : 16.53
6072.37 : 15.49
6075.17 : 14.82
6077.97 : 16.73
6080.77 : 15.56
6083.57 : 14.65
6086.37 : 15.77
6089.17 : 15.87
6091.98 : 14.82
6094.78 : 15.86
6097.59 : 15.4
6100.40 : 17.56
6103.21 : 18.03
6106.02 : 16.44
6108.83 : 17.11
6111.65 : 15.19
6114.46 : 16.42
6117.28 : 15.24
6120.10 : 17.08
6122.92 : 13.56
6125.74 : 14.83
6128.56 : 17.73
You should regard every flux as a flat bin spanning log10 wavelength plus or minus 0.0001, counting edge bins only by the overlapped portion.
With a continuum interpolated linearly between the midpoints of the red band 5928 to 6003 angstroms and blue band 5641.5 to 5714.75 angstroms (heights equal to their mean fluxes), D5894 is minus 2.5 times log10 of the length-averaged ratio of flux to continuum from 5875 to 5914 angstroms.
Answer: 0.47 mag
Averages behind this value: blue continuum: 13.2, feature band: 7.65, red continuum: 11.3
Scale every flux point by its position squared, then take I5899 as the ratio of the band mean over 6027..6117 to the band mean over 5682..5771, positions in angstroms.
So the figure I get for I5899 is 1.2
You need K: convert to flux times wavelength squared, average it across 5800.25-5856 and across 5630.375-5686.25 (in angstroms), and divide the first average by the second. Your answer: 1.3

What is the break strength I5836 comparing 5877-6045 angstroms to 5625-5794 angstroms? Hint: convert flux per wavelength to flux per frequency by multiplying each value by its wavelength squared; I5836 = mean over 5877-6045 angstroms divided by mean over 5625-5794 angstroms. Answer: 0.86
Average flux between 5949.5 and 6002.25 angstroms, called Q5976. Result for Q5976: 11.6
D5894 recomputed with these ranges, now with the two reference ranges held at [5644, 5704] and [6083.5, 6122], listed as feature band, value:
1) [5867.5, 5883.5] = 0.36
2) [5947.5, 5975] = 0.34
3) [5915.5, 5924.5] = 0.38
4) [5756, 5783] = -0.07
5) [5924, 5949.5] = 0.37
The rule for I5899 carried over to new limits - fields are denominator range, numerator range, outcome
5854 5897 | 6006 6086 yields 1.55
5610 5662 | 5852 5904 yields 0.85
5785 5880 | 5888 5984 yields 0.69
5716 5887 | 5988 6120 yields 1.11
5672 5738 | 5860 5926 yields 0.68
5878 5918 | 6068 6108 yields 2.19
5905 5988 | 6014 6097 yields 1.45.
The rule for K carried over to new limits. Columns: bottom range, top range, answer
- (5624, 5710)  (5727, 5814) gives 1.28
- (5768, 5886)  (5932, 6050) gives 0.92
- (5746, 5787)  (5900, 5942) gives 0.66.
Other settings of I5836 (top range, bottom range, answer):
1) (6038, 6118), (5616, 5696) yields 1.46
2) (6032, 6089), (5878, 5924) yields 1.94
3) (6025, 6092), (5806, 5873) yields 1.11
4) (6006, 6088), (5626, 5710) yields 1.29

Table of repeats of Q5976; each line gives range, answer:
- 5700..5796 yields 15.2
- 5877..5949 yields 8.97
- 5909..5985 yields 10.5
